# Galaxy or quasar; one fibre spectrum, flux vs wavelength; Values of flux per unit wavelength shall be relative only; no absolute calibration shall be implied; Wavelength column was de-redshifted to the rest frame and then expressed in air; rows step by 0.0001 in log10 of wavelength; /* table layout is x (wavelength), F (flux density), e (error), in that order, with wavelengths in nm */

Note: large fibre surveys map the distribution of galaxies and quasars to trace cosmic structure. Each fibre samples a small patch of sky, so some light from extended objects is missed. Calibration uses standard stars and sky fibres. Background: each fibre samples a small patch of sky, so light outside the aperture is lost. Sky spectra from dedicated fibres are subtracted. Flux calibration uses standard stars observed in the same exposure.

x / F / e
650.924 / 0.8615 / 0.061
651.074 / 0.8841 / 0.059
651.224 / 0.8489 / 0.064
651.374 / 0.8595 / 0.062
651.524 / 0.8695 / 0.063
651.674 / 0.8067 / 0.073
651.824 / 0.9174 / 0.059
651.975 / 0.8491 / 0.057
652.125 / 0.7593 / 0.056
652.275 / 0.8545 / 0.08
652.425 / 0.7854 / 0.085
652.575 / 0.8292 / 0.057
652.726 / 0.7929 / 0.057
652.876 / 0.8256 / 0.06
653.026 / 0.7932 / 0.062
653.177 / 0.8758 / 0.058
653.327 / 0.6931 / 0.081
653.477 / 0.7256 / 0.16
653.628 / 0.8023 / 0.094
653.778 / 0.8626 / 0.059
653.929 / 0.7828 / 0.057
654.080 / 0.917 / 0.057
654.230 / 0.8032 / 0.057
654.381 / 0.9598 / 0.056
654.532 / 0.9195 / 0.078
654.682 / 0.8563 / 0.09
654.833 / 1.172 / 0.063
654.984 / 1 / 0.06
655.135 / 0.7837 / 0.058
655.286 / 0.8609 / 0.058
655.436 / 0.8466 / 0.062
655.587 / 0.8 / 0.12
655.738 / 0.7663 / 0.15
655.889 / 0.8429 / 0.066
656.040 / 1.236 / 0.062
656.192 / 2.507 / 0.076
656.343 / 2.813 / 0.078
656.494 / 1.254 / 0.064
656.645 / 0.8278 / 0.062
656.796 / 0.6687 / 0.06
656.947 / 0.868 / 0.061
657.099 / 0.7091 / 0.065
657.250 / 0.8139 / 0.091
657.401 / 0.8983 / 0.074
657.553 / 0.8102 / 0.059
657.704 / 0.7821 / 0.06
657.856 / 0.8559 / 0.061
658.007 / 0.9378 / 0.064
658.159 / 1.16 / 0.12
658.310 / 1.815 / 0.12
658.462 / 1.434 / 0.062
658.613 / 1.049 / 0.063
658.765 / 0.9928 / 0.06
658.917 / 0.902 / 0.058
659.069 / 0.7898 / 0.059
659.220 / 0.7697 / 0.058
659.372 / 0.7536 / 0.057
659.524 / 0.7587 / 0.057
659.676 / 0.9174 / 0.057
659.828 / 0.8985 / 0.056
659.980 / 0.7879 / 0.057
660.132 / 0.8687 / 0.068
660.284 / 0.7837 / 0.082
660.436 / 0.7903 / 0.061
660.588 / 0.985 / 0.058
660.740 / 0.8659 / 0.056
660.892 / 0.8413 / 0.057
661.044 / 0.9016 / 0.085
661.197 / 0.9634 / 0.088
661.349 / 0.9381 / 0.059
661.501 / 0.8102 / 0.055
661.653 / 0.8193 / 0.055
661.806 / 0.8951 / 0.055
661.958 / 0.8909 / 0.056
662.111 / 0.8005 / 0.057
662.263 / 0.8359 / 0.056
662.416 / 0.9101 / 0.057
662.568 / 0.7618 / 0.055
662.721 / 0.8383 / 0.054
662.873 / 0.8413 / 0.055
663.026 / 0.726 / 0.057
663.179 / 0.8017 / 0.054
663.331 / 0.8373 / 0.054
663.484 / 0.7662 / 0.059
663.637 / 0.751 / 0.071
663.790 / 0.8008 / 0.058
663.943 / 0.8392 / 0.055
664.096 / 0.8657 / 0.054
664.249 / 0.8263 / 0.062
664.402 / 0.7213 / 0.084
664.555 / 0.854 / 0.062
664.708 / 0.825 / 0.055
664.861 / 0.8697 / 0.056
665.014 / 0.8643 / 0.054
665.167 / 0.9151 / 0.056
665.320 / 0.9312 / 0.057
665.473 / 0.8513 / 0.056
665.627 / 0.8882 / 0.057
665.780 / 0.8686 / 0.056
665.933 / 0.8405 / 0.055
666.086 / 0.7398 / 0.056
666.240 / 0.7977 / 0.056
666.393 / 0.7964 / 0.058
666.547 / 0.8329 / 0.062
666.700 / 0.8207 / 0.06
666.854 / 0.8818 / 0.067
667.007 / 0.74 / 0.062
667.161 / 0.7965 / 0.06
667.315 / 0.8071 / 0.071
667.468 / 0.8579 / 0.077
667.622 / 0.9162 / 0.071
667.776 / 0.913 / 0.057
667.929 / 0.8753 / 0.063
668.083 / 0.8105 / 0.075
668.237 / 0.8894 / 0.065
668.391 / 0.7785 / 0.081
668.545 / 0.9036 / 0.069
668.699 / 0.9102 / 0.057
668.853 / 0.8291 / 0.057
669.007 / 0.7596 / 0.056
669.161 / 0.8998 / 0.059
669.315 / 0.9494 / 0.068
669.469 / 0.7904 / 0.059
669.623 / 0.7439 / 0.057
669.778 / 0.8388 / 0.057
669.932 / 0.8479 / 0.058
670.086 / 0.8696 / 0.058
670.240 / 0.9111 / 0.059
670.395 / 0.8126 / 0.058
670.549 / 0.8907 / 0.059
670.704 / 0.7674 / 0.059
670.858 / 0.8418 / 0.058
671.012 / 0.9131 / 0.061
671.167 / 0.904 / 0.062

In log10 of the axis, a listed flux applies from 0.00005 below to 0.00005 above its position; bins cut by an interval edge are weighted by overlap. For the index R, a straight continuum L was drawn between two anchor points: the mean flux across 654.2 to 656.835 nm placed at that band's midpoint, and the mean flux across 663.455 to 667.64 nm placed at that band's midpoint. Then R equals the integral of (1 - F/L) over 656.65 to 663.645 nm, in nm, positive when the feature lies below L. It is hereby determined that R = 0.72 nm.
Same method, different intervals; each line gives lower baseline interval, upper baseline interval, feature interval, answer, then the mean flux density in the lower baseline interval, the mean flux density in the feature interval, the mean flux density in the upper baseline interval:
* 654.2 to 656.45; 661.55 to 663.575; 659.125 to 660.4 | 0.18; 1.15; 0.816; 0.824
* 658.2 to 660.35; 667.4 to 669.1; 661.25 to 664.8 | 0.38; 0.97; 0.825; 0.859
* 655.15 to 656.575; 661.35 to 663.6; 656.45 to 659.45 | 0.51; 1.3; 0.951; 0.826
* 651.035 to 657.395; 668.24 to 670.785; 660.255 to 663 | 0.12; 0.944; 0.859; 0.845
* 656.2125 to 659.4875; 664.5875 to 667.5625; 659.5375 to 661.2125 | 0.22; 1.06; 0.865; 0.839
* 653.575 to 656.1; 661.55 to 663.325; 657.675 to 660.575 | -0.32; 0.894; 0.953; 0.829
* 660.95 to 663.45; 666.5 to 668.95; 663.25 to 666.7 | 0.07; 0.847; 0.831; 0.847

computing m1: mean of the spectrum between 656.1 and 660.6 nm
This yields 1.04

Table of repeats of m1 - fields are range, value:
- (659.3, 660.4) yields 0.823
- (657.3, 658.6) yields 1.08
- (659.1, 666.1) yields 0.84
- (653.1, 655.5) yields 0.867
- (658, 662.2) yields 0.932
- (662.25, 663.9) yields 0.806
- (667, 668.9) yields 0.852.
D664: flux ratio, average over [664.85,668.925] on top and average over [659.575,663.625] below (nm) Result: 1.00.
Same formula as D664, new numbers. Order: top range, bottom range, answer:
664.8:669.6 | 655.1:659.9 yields 0.82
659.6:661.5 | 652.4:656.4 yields 0.89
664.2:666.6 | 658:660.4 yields 0.86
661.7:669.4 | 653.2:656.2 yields 0.91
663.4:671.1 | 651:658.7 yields 0.87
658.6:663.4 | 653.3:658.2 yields 0.86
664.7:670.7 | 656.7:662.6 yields 0.94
